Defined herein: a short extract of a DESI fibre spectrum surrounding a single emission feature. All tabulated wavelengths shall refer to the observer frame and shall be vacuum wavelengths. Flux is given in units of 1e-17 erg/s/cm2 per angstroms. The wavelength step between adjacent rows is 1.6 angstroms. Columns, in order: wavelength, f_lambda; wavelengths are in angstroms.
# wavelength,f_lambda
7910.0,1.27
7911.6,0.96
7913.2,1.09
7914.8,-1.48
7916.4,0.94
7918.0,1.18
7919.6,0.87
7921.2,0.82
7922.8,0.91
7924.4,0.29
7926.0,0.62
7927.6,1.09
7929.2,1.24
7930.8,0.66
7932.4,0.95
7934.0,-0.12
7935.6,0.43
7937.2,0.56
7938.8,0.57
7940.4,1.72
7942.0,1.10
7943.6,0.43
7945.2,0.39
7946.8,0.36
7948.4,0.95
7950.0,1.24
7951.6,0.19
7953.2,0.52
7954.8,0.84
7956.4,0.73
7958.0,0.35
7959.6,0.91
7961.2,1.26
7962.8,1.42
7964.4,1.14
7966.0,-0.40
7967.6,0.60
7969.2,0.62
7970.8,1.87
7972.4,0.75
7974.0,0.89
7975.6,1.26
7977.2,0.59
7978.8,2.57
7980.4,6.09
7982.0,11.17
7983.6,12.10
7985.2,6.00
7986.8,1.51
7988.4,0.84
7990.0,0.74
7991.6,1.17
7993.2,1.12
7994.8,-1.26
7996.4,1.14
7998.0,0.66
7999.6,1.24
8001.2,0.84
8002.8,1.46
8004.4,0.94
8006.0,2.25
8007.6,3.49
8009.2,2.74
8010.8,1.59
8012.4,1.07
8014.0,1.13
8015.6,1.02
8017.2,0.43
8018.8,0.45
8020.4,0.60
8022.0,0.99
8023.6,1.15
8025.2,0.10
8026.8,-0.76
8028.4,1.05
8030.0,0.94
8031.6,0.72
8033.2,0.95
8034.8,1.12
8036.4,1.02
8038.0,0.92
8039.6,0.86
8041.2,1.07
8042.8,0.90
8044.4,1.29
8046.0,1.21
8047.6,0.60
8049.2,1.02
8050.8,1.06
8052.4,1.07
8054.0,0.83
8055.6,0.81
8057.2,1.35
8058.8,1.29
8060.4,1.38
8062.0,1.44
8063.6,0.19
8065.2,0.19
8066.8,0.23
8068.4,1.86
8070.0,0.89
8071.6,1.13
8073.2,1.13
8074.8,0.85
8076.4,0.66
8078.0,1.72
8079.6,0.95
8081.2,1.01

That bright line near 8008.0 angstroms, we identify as [N II] 6583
